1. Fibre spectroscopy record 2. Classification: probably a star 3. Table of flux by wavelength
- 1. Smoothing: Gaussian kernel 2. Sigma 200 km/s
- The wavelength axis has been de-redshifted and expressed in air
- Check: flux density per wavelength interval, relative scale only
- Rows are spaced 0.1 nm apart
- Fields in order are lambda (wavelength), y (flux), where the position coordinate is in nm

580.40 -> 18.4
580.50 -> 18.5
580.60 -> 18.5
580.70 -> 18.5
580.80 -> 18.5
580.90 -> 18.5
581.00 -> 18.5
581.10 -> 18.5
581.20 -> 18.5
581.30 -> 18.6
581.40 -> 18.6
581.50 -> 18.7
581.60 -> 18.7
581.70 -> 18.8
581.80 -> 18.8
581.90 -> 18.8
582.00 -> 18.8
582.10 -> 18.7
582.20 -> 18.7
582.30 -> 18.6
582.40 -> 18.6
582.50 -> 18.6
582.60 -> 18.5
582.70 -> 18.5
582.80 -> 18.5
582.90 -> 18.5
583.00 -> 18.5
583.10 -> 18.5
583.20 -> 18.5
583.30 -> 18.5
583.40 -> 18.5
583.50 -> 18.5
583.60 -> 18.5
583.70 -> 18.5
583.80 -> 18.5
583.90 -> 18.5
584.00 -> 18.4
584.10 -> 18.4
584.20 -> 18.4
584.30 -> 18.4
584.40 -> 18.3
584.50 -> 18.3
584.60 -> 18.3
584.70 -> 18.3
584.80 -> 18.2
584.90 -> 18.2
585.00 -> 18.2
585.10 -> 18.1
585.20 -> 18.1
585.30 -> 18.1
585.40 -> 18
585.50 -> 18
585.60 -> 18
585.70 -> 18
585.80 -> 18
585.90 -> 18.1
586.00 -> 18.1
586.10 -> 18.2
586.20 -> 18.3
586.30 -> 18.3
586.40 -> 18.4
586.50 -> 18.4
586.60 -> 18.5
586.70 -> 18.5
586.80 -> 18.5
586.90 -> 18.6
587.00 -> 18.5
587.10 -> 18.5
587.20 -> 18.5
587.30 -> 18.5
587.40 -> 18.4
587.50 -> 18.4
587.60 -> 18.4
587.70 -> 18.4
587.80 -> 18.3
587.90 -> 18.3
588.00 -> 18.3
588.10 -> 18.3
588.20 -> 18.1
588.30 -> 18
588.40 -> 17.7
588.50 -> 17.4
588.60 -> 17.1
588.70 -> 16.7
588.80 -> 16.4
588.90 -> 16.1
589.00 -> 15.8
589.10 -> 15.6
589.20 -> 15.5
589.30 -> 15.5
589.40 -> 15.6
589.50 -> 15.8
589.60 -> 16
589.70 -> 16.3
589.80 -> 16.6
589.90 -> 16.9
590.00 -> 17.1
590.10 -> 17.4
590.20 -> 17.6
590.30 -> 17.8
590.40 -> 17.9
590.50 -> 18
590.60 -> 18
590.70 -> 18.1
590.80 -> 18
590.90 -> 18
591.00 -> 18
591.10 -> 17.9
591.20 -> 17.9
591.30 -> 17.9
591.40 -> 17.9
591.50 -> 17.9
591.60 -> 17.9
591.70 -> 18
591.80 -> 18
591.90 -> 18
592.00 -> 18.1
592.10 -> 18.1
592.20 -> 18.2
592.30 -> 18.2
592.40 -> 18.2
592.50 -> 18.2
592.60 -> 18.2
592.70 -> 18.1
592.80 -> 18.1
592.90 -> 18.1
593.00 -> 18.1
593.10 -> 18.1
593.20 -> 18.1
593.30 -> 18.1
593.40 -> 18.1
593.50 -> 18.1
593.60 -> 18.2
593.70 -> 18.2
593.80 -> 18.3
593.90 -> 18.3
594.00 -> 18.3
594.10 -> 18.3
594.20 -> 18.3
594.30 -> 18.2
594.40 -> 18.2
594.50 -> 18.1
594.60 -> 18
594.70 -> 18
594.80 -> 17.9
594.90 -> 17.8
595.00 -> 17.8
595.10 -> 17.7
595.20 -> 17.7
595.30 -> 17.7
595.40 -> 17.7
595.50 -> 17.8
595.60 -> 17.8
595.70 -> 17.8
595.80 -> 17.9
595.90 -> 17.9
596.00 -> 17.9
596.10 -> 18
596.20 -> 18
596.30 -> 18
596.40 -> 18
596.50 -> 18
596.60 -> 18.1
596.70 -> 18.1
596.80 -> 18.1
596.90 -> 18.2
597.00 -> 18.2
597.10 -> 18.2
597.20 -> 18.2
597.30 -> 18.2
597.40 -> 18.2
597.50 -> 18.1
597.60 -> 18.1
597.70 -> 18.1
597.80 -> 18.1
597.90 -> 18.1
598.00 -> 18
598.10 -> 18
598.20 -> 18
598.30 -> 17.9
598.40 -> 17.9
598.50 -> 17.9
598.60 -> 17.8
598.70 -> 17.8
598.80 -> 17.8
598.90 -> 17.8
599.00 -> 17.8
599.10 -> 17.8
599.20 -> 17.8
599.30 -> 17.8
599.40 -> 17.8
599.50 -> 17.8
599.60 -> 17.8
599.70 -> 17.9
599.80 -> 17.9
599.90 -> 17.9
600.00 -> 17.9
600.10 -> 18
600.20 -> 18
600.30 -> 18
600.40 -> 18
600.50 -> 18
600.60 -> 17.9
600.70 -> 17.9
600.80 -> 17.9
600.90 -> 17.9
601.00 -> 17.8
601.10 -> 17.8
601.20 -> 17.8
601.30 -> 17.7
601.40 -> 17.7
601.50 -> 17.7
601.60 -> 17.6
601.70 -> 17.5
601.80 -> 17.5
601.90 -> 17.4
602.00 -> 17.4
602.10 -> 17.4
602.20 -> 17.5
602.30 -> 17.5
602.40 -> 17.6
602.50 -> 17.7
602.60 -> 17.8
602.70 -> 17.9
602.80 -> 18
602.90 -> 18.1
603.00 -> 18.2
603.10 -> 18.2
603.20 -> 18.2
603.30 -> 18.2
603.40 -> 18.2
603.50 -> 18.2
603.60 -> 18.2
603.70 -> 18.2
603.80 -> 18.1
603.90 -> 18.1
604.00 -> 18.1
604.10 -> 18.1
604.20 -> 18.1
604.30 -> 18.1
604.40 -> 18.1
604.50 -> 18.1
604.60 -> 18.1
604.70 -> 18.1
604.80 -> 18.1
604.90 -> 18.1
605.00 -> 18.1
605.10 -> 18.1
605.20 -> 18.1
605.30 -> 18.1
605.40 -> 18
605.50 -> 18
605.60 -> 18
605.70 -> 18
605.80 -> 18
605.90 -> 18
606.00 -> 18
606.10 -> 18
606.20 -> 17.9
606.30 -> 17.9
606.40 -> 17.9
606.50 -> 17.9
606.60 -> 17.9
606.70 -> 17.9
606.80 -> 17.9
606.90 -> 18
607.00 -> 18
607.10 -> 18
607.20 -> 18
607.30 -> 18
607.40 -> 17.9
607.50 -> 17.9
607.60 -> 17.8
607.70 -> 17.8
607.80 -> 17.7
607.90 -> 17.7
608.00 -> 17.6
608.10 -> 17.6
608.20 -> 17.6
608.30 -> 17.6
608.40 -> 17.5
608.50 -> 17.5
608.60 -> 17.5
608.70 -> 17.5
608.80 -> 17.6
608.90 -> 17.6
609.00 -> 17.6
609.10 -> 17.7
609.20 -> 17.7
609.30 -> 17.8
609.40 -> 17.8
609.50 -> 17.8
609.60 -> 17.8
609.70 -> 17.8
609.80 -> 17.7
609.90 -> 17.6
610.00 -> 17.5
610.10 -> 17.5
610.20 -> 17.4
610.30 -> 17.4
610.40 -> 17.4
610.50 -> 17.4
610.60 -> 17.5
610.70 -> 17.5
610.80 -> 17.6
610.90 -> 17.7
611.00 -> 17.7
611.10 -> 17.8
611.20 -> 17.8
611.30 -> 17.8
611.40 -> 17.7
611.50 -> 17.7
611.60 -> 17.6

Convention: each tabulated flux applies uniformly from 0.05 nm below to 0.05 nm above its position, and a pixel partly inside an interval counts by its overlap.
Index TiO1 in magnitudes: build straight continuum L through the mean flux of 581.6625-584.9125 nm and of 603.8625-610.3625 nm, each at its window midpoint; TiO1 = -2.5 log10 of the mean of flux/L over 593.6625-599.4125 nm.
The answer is 0.009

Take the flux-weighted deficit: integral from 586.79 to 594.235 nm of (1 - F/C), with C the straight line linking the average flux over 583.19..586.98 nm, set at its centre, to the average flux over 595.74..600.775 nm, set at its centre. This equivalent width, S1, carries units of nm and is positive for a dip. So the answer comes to 0.18 nm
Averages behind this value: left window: 18.3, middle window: 17.7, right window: 18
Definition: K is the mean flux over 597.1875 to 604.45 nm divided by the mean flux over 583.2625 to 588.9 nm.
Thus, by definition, 0.98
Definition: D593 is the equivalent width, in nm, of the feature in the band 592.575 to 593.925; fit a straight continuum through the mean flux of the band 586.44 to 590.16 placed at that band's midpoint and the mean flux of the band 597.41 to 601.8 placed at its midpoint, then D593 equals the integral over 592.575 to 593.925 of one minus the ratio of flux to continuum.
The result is -0.04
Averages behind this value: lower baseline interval 17.4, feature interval 18.1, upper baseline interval 17.9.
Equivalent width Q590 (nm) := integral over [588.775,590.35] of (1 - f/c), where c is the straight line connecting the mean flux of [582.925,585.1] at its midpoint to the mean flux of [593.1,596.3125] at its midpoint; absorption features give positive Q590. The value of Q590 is 0.16 nm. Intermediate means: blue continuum 18.4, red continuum 18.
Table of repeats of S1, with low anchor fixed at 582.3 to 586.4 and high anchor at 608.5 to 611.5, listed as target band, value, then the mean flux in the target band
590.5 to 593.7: 0.01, 18.1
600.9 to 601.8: 0.01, 17.7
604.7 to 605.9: -0.02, 18.1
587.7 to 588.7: 0.02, 17.9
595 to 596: 0.01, 17.8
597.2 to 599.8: 0.00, 17.9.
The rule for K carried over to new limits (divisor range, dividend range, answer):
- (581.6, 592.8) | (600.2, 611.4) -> 0.99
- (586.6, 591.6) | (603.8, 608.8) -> 1.02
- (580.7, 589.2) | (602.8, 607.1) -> 0.99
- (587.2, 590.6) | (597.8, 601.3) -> 1.04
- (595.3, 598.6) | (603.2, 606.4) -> 1.00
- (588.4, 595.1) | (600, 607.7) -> 1.02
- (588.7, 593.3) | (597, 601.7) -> 1.03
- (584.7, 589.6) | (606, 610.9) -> 1.00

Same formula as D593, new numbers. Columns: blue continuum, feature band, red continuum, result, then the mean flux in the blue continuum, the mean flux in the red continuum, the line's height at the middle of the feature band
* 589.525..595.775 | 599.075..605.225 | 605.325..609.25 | -0.02 nm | 17.9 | 17.8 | 17.8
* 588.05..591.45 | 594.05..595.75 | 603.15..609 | -0.05 nm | 17.1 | 17.9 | 17.4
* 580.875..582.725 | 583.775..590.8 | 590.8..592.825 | 0.21 nm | 18.6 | 18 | 18.3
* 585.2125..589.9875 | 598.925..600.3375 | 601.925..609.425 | -0.01 nm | 17.6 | 17.9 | 17.8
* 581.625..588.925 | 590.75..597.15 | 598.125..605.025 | 0.01 nm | 18.3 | 17.9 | 18.1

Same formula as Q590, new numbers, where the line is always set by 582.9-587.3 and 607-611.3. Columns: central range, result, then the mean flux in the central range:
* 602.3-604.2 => -0.02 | 18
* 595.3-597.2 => 0.00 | 18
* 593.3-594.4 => -0.01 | 18.2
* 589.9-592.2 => 0.04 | 17.9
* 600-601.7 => 0.00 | 17.8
